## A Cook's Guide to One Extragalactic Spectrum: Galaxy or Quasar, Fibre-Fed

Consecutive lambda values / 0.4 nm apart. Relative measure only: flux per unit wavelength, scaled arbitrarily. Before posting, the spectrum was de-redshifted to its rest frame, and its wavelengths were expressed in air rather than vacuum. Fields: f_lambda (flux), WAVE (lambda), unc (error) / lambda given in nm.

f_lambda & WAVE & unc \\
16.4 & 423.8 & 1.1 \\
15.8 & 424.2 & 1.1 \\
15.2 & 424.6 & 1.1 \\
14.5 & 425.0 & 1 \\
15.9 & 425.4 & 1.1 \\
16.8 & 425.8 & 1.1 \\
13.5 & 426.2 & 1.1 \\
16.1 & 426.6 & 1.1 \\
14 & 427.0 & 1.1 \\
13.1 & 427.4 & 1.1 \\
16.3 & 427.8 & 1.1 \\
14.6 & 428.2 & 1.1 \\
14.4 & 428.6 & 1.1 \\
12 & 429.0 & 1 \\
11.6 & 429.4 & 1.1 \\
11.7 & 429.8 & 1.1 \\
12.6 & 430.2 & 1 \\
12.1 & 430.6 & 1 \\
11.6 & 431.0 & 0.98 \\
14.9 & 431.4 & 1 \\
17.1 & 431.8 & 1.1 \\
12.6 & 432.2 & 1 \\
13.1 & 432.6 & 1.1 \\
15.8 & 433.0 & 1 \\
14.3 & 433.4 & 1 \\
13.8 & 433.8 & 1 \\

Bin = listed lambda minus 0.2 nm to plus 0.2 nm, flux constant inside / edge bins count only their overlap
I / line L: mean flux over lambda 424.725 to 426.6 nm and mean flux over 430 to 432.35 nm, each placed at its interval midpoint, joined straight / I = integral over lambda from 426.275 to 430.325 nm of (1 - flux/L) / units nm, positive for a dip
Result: 0.222 nm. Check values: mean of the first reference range 15.3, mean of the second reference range 13.5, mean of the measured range 13.7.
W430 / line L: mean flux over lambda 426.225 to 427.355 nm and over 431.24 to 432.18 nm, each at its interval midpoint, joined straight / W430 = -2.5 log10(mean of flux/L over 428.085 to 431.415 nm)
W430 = 0.19 mag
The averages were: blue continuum 14.5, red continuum 15.4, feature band 12.7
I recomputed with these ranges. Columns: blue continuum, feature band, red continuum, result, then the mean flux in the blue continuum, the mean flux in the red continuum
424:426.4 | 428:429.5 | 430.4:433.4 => 0.13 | 15.3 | 13.9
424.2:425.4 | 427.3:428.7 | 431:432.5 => 0.01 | 15.2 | 14.3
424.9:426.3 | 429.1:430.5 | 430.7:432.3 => 0.24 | 15.3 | 14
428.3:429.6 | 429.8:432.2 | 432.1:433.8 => 0.01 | 12.8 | 14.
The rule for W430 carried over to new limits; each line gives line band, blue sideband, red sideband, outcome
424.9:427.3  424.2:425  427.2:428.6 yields -0.01 mag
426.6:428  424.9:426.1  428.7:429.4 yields -0.06 mag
